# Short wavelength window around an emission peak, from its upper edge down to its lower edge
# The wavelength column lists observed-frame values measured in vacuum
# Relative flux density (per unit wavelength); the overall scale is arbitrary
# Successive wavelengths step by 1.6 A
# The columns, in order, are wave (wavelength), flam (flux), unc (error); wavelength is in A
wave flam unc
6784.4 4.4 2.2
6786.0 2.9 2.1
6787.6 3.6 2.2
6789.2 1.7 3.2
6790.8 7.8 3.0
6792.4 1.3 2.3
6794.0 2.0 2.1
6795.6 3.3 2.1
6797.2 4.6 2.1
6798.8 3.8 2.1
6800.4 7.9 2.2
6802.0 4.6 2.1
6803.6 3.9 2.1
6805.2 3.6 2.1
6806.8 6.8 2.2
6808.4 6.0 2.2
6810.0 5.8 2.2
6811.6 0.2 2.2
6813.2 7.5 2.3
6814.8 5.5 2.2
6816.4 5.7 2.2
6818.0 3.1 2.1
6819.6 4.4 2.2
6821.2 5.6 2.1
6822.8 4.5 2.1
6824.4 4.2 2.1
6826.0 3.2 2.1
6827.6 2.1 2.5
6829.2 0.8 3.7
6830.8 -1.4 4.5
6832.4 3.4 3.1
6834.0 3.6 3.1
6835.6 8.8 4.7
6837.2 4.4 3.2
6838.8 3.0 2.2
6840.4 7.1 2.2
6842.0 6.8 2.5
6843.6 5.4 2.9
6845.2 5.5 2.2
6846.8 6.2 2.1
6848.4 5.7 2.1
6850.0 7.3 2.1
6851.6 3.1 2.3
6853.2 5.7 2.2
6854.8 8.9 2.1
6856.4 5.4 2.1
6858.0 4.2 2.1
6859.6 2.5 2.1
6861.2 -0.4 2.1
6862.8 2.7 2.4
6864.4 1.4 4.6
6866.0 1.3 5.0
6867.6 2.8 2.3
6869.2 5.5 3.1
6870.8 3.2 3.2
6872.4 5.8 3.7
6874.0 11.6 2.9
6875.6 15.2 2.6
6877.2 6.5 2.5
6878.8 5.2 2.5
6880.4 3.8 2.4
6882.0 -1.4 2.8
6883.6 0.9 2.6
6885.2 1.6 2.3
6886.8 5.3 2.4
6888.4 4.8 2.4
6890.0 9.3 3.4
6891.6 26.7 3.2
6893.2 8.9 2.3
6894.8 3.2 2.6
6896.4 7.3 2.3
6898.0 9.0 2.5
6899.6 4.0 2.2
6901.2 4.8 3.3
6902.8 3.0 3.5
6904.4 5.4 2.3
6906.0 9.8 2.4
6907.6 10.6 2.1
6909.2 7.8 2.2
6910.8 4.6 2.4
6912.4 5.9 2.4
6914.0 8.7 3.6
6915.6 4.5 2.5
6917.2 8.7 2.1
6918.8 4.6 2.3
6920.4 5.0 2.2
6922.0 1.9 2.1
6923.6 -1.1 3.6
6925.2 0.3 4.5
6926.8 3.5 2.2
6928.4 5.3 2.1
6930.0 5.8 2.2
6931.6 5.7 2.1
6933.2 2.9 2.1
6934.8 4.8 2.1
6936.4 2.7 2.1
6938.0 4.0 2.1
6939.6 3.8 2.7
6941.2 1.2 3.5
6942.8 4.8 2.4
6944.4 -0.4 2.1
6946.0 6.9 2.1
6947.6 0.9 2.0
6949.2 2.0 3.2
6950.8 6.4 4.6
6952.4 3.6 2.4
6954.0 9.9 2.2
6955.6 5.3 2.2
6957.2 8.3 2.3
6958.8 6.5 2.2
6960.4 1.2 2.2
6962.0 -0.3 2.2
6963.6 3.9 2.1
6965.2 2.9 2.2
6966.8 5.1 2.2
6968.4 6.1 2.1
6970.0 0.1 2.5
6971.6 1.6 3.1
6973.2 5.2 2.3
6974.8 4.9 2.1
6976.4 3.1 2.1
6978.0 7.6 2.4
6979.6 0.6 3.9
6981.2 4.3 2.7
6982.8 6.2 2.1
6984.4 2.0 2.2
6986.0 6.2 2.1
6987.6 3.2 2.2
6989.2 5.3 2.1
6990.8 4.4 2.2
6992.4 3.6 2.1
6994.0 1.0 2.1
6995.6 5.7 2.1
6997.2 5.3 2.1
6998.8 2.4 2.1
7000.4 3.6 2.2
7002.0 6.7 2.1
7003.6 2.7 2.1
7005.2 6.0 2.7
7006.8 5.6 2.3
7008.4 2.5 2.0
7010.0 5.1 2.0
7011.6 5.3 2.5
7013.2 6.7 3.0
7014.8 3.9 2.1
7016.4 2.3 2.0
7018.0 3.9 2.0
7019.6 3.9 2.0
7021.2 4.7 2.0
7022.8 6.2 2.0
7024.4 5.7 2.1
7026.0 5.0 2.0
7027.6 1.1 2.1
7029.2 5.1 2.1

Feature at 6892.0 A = [S II] 6716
